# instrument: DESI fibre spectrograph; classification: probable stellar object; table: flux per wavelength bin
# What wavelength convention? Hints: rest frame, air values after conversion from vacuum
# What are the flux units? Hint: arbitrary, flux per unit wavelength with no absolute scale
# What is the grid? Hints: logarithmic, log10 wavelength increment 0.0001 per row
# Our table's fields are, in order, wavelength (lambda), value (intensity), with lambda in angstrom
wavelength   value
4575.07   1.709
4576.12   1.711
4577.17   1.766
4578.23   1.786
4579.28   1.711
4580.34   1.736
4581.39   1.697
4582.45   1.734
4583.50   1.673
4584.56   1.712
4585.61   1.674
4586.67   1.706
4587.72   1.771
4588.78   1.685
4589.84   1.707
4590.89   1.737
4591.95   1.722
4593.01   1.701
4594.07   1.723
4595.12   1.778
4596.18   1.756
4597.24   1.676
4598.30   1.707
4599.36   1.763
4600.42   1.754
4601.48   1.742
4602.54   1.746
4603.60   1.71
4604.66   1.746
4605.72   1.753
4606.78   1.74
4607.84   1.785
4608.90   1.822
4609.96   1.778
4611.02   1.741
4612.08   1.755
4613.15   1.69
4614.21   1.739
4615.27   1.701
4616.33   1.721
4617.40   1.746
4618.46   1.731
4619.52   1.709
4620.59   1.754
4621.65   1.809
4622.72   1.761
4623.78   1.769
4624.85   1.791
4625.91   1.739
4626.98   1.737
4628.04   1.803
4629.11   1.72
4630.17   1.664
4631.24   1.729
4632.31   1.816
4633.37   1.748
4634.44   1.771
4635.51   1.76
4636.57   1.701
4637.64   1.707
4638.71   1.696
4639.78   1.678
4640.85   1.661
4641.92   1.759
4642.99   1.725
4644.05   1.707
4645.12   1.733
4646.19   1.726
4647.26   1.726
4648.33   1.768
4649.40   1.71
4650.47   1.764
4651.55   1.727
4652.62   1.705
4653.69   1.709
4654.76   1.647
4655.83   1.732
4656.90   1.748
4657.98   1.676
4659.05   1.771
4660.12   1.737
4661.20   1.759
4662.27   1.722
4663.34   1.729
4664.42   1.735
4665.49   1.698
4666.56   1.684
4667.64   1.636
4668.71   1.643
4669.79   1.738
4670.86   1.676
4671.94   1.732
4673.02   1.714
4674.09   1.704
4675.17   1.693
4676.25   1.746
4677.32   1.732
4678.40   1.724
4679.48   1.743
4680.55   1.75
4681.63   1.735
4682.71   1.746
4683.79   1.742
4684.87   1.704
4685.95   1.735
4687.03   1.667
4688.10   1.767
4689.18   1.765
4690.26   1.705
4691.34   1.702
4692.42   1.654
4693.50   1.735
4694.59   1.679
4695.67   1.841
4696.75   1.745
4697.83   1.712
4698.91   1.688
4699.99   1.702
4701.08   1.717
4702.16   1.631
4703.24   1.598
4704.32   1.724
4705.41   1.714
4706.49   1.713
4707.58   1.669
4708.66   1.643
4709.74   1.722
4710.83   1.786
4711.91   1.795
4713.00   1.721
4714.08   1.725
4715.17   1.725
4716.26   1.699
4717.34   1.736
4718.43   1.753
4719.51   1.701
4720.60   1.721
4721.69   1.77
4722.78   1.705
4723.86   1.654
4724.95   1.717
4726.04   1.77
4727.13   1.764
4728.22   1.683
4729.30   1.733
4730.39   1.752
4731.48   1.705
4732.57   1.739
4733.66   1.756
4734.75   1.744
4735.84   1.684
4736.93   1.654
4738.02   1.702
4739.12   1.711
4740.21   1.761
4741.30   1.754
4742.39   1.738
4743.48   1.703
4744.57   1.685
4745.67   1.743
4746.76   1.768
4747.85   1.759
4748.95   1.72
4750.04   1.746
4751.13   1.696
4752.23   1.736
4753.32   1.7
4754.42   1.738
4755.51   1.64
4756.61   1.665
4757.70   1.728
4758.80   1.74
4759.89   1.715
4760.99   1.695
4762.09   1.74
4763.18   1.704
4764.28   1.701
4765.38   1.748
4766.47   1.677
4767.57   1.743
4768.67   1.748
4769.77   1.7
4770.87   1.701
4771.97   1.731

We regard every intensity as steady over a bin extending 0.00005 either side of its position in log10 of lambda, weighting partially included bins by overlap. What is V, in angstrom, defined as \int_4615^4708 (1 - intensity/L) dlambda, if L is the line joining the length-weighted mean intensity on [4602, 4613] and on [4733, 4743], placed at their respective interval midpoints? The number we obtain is 1.0 angstrom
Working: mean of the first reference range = 1.76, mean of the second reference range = 1.72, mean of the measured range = 1.72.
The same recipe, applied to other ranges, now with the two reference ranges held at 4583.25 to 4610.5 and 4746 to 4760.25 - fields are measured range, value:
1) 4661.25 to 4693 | 0.22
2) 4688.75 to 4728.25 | 0.19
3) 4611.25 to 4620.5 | 0.03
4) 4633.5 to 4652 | 0.05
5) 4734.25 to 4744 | 0.03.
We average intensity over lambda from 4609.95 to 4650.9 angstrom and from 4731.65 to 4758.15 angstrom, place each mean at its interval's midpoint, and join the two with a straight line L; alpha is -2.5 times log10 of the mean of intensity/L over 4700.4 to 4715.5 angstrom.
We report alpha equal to 0.01 mag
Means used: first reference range 1.74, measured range 1.71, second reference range 1.72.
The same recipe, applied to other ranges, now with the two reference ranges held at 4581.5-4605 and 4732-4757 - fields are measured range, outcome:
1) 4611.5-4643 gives -0.009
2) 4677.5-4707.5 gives 0.003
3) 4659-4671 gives 0.007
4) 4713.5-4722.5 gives -0.005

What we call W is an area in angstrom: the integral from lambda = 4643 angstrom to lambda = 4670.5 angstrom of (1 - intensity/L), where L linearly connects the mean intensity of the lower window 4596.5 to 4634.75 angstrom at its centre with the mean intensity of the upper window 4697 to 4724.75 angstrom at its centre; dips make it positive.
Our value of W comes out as 0.2 angstrom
